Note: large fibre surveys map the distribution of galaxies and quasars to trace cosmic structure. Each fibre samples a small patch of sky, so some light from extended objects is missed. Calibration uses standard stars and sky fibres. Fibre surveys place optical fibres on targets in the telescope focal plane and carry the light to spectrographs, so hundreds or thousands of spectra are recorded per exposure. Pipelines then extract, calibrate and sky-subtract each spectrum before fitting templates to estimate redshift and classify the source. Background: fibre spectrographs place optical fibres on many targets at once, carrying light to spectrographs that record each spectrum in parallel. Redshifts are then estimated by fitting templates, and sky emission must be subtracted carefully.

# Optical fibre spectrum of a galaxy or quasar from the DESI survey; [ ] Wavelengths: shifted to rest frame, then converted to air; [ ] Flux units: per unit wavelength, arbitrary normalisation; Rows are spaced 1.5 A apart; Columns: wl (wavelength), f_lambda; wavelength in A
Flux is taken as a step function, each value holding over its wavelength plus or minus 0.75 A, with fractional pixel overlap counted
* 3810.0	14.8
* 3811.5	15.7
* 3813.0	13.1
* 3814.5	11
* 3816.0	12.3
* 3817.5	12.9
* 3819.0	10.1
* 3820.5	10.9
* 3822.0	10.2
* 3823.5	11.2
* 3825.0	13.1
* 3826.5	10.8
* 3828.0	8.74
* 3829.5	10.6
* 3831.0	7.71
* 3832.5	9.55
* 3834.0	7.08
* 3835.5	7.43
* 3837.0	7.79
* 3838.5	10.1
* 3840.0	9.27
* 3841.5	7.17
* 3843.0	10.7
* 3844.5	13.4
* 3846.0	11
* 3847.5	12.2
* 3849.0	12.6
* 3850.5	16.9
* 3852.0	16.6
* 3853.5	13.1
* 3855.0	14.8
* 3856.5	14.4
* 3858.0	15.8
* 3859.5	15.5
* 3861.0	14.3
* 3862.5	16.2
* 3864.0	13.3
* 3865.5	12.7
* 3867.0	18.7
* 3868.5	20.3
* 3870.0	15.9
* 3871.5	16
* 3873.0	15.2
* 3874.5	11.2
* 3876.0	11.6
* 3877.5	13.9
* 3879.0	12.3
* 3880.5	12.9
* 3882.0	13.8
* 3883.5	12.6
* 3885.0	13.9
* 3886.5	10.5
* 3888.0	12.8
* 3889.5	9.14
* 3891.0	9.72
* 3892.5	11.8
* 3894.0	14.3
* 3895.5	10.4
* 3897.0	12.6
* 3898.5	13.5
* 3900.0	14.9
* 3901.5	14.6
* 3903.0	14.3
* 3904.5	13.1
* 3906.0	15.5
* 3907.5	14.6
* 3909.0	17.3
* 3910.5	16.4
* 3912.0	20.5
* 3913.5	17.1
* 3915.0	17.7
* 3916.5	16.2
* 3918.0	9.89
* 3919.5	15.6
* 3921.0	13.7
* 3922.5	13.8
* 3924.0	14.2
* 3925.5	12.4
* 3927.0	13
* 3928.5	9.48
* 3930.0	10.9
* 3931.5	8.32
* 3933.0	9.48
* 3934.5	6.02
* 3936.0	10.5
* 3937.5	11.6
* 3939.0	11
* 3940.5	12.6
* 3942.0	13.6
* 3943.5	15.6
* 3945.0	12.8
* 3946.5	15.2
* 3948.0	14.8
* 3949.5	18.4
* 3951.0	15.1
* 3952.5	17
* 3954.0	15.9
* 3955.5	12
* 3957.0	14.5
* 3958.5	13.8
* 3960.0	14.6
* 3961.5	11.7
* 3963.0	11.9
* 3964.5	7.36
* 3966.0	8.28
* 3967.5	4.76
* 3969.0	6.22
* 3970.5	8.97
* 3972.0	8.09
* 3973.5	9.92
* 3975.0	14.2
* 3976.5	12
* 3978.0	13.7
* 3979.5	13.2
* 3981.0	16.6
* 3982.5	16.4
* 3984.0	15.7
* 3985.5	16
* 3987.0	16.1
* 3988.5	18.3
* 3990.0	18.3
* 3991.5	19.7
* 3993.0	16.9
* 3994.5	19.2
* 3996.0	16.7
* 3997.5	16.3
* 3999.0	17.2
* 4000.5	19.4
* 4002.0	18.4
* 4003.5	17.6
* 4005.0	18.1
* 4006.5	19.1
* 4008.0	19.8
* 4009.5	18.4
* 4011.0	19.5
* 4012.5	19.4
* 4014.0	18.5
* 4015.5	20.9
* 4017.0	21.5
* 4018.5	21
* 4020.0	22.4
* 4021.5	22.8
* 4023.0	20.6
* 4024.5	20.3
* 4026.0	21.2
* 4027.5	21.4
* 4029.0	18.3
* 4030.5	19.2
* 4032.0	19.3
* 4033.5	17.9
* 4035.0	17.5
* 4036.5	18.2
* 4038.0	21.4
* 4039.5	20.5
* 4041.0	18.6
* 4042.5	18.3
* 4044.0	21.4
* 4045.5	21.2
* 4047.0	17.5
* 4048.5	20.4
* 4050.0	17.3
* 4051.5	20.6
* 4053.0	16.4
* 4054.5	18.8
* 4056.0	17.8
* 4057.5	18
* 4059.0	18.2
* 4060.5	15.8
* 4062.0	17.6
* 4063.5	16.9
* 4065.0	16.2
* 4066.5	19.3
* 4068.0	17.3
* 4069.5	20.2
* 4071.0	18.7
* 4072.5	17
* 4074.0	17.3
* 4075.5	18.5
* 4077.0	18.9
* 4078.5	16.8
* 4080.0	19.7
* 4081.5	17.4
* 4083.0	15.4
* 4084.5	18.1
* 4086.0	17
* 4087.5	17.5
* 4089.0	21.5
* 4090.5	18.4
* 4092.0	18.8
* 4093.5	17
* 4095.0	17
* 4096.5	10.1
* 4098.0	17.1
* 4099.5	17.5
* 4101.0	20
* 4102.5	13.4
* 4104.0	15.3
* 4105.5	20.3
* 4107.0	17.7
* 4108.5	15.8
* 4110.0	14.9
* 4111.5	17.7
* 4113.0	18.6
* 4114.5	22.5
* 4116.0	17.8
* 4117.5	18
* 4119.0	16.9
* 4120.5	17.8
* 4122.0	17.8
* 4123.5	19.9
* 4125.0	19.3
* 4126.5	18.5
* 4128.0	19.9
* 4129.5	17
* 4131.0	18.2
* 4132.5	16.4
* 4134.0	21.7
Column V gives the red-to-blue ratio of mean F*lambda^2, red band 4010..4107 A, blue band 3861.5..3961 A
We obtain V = 1.46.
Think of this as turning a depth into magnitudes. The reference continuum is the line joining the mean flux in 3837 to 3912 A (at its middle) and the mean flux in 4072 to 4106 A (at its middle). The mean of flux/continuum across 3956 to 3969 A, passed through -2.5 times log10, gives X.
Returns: 0.38 mag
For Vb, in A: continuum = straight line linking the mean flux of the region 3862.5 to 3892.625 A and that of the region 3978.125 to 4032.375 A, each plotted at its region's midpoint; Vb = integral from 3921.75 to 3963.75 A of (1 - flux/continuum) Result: 8.58 A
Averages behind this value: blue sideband 13.5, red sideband 18.7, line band 12.9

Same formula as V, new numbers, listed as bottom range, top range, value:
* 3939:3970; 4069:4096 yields 1.51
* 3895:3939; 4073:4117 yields 1.44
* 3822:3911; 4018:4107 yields 1.59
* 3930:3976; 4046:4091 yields 1.62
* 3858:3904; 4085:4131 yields 1.45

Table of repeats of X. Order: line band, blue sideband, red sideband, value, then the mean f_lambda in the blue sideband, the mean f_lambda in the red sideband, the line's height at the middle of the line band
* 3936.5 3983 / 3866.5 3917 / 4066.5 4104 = 0.22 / 14.2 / 17.5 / 15.4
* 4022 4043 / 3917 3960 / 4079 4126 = -0.24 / 12.9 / 17.6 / 15.6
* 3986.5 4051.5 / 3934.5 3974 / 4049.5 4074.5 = -0.23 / 12.1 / 17.9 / 15.5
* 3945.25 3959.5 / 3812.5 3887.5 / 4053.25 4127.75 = -0.03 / 12.5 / 17.7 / 14.7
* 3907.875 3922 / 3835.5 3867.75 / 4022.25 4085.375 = -0.08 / 13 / 18.6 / 14.8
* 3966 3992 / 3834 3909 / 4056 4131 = 0.17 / 13.2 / 17.7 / 15.4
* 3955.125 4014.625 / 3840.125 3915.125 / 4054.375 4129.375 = 0.07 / 13.9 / 17.7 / 15.8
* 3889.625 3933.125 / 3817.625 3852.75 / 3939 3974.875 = -0.17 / 10.7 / 12.3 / 11.7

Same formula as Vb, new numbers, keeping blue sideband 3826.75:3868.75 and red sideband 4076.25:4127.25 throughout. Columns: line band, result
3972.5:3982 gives 1.16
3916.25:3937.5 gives 3.64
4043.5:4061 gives -2.11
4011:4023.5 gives -3.88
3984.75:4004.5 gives -2.95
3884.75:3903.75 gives 1.20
